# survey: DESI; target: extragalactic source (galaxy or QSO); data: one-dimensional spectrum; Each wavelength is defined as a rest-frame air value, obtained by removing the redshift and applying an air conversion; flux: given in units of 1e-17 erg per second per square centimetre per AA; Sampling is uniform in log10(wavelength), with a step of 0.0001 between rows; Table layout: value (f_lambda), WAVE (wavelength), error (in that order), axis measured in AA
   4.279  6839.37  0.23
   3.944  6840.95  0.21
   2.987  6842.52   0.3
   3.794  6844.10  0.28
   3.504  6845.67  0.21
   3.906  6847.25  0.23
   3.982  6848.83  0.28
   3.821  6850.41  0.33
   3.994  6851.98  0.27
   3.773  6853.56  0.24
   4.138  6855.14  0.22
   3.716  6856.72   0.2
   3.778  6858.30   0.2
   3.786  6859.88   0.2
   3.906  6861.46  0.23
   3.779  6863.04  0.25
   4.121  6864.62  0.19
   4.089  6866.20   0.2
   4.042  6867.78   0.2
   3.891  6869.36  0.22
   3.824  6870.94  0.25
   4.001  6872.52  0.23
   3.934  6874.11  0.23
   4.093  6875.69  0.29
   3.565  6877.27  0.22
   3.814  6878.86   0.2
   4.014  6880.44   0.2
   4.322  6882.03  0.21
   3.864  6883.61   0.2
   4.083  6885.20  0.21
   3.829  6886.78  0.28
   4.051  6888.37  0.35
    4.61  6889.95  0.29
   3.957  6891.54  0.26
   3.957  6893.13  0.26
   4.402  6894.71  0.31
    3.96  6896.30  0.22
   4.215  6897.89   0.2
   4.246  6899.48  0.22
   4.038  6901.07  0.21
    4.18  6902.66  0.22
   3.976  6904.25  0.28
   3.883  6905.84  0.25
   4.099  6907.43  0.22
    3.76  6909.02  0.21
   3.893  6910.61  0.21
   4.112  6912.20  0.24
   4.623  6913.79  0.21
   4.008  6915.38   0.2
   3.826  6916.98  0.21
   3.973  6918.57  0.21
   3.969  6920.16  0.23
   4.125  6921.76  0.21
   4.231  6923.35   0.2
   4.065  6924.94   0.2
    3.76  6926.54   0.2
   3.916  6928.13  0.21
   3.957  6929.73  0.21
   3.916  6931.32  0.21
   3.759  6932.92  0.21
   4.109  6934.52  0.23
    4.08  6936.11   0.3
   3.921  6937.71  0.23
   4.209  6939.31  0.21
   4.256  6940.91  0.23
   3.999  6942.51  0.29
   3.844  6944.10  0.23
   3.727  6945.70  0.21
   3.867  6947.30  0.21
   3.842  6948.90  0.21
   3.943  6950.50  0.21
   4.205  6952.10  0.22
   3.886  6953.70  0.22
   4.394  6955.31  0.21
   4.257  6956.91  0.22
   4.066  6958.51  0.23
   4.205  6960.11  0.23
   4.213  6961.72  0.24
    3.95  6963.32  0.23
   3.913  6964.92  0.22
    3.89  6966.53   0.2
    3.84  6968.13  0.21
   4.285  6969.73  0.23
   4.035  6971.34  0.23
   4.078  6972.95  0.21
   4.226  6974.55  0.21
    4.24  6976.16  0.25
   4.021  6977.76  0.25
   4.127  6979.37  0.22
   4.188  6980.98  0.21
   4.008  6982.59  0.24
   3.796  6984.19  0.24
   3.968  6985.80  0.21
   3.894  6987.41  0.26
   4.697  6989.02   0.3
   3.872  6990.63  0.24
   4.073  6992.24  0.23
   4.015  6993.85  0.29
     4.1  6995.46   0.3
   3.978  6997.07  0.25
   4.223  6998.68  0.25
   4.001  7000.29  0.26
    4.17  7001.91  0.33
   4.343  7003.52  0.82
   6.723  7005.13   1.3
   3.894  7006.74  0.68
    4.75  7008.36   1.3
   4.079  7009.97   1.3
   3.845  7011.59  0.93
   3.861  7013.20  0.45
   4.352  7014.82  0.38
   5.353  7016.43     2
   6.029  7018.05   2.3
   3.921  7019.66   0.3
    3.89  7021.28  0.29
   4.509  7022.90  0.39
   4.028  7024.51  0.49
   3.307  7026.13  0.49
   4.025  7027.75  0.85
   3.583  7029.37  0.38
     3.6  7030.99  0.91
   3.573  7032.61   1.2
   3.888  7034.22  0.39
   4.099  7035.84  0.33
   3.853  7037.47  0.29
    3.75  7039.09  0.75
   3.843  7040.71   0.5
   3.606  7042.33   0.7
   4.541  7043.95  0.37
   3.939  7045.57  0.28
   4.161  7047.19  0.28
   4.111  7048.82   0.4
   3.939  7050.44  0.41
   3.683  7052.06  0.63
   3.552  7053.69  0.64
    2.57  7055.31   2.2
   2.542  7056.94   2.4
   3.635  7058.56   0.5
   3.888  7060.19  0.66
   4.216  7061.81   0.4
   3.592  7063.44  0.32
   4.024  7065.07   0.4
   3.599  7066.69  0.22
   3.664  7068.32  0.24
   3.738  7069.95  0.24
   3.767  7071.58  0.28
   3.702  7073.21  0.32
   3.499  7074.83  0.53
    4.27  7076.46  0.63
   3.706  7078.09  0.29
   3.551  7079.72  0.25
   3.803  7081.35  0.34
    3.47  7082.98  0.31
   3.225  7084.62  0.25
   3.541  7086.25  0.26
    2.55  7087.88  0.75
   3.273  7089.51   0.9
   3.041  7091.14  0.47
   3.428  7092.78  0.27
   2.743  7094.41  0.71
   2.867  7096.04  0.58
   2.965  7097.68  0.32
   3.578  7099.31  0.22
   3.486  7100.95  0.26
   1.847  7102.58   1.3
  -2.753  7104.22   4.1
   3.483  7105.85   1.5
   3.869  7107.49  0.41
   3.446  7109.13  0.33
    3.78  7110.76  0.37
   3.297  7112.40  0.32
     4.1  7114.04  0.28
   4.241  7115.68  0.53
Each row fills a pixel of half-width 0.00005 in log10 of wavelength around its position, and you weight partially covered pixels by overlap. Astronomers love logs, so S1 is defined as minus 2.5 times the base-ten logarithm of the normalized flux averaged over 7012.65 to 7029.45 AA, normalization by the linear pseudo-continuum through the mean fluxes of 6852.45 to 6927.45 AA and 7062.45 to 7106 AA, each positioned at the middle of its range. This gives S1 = -0.240 mag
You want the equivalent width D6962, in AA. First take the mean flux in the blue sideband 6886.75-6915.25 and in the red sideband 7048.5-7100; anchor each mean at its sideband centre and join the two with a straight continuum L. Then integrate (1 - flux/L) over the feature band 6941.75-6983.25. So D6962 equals -1.8 AA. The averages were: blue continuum 4.1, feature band 4.05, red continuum 3.49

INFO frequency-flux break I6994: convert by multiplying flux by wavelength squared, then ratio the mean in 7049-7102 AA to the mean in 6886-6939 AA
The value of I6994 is 0.90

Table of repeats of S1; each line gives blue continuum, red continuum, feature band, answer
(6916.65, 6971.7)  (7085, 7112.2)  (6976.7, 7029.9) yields -0.189 mag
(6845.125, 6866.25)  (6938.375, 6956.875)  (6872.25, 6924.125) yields -0.029 mag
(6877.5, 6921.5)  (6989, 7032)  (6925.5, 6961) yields 0.034 mag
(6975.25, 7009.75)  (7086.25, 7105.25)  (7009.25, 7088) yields -0.169 mag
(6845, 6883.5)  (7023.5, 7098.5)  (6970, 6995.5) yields -0.100 mag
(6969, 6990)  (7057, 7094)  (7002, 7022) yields -0.165 mag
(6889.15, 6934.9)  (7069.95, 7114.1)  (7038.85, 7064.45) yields -0.111 mag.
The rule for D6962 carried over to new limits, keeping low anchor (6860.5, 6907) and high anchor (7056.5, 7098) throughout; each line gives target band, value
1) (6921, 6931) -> -0.3 AA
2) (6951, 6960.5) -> -0.8 AA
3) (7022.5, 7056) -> -2.1 AA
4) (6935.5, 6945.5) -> -0.4 AA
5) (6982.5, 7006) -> -3.5 AA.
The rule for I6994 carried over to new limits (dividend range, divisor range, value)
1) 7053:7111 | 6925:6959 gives 0.85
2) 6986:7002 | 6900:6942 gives 1.04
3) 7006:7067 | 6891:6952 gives 1.01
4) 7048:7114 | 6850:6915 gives 0.87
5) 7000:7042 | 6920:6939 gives 1.08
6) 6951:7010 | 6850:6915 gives 1.07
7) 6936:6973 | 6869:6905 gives 1.02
